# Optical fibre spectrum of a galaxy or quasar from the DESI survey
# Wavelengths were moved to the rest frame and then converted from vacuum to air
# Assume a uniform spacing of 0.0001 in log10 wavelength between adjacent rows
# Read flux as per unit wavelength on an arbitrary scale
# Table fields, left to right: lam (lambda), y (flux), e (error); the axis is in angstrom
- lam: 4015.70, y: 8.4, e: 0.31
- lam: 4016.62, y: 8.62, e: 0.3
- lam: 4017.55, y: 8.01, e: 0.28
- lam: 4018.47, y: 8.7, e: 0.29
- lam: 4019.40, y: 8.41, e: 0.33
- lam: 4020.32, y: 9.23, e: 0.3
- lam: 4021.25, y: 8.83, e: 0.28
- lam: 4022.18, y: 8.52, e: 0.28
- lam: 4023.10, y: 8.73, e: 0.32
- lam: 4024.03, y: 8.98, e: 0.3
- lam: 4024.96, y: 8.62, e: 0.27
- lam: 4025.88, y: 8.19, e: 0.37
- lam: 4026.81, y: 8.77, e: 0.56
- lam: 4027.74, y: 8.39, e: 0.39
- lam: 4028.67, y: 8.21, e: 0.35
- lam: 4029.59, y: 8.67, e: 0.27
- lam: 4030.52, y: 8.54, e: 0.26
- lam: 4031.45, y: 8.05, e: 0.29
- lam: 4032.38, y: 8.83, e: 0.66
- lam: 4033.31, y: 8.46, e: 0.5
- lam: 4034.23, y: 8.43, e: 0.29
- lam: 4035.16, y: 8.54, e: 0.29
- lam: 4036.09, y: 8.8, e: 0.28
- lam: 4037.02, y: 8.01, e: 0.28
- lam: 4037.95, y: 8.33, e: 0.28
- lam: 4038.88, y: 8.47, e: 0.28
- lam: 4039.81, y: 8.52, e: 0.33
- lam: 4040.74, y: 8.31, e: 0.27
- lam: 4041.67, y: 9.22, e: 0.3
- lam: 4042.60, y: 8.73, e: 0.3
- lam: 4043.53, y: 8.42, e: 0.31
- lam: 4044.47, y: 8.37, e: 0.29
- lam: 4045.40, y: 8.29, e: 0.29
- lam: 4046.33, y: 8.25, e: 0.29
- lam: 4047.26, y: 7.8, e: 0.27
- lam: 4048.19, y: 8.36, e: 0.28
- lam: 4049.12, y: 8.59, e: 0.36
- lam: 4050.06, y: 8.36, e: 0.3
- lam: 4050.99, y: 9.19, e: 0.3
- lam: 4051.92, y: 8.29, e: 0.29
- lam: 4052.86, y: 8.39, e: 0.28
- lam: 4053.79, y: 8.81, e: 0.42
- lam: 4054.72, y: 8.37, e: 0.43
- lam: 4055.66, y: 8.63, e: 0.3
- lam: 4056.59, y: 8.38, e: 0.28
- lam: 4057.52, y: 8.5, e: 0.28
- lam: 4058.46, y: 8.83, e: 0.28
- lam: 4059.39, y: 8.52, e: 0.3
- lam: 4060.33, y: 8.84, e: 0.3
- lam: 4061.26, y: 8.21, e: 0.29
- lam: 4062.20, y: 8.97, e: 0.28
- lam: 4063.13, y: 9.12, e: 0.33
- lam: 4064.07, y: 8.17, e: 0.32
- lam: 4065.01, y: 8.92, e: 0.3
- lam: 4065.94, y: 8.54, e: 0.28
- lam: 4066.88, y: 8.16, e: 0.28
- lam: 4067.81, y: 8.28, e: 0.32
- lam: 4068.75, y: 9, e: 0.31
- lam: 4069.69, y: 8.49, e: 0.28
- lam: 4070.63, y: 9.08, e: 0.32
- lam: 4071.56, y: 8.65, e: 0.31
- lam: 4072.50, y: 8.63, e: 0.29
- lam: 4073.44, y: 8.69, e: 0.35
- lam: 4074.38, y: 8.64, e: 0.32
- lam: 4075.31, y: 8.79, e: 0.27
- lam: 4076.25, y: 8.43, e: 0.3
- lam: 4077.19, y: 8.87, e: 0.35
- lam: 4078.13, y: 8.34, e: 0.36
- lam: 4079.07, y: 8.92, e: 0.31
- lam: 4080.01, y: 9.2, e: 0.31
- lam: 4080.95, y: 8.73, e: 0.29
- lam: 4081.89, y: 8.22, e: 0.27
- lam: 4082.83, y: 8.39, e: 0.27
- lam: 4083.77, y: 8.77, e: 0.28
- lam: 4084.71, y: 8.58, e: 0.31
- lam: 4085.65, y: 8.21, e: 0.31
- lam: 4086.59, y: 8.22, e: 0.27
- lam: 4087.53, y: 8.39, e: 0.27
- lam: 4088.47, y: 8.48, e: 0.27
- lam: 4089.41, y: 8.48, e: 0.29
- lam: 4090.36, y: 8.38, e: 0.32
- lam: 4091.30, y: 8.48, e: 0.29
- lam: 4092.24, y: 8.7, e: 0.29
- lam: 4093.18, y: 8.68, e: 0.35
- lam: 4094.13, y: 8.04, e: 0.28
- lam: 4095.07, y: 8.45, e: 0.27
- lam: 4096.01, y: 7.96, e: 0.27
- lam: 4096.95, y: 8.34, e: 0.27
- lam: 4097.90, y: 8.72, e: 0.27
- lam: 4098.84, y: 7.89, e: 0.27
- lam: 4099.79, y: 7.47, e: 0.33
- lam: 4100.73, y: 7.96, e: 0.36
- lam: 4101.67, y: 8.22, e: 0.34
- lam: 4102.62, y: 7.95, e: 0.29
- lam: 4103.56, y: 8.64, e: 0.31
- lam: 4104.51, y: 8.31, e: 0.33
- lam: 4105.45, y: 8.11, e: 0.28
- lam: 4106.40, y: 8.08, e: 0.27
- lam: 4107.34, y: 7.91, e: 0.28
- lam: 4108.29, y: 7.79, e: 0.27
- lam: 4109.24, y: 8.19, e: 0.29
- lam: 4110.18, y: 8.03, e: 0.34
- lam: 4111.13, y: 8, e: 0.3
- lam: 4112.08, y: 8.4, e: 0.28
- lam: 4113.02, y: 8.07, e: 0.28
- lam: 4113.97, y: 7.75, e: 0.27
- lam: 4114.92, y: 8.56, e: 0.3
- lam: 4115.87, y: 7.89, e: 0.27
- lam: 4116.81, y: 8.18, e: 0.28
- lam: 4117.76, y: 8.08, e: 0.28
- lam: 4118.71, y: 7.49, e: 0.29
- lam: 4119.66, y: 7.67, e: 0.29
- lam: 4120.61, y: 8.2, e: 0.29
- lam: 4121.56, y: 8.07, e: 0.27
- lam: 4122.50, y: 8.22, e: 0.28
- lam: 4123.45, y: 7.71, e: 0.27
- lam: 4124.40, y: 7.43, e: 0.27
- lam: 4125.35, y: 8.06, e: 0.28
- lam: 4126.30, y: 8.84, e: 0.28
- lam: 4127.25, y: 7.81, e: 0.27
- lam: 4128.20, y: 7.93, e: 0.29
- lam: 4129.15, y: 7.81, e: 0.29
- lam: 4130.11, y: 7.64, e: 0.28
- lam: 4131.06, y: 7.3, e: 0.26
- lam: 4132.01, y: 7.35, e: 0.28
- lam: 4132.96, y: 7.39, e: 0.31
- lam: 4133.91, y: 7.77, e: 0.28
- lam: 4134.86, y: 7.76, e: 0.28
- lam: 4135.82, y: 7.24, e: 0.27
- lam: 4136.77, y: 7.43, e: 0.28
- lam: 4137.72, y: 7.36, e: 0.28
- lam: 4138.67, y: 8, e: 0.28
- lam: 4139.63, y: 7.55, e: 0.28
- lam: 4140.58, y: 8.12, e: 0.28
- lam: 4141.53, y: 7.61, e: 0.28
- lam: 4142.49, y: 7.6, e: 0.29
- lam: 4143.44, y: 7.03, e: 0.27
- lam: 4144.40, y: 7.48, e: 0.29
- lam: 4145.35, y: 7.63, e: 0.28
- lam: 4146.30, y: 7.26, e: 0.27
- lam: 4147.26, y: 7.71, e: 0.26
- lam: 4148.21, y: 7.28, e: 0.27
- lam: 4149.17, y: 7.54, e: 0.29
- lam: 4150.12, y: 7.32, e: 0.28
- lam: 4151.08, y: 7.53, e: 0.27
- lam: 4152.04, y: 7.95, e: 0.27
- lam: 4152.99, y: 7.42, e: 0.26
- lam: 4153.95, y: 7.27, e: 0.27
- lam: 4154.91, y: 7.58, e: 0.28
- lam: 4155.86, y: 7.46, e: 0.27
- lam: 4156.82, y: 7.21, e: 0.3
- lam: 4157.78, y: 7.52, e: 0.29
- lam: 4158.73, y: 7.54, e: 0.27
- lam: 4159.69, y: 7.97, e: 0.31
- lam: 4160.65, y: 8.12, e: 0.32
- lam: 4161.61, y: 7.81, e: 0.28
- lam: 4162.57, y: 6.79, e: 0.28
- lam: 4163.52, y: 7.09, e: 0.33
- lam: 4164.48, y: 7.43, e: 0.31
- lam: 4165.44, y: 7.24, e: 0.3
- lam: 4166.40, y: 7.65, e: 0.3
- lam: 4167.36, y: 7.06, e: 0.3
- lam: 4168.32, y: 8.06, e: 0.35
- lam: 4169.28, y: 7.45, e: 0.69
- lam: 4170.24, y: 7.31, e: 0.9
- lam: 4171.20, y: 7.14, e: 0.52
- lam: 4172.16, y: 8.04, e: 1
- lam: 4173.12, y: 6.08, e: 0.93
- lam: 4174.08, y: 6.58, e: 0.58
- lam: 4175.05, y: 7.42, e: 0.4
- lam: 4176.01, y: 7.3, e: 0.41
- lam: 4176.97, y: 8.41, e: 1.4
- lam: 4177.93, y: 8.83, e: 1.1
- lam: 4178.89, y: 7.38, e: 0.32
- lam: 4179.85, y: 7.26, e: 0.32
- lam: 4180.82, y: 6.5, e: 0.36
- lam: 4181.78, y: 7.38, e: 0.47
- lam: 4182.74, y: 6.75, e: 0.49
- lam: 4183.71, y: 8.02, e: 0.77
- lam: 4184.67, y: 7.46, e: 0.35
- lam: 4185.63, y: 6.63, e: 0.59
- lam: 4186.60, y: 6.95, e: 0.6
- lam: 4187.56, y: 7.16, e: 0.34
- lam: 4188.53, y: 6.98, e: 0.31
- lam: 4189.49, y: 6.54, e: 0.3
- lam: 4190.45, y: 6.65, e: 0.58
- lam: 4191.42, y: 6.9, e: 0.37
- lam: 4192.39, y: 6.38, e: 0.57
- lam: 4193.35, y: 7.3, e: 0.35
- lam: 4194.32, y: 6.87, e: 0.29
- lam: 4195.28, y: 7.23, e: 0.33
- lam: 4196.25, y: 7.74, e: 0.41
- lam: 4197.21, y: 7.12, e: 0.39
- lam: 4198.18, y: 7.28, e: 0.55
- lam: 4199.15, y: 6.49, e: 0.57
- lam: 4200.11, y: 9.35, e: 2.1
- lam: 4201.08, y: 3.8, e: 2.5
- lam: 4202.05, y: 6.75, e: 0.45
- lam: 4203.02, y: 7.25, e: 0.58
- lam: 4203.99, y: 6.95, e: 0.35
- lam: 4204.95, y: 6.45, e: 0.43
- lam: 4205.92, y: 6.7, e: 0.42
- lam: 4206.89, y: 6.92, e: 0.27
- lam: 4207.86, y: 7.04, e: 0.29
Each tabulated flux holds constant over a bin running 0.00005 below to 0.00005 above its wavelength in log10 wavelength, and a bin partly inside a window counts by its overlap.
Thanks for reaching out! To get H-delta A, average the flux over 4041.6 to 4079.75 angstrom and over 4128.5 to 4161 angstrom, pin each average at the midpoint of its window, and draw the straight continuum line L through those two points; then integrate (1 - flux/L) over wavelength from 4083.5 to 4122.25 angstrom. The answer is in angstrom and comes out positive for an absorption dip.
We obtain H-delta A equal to -0.6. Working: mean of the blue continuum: 8.58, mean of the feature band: 8.19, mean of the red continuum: 7.55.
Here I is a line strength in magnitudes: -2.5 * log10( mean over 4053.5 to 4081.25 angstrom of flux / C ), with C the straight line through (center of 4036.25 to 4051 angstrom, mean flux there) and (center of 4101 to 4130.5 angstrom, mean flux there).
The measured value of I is -0.05 mag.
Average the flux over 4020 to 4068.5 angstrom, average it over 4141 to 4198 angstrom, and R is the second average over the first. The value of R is 0.86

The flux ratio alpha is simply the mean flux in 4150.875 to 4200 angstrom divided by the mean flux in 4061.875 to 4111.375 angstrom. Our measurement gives 0.9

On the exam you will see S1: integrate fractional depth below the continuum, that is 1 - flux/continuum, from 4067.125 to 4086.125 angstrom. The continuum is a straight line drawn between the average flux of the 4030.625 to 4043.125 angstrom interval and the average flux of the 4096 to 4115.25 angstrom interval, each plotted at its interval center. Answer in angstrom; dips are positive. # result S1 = -0.82 angstrom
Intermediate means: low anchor 8.52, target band 8.64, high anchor 8.11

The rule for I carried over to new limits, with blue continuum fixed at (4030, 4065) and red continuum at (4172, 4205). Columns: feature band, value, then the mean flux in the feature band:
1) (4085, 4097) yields -0.04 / 8.38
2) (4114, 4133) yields -0.02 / 7.89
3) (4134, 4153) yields 0.00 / 7.55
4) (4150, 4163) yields -0.02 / 7.54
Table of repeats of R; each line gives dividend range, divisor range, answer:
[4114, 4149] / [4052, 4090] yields 0.90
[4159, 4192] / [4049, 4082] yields 0.85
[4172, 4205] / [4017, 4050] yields 0.83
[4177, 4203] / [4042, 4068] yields 0.83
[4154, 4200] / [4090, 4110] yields 0.89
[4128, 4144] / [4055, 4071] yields 0.88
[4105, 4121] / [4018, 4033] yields 0.93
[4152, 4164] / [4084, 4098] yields 0.89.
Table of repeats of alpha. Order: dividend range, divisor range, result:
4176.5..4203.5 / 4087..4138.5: 0.89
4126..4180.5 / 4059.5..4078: 0.87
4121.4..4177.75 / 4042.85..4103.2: 0.89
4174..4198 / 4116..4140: 0.93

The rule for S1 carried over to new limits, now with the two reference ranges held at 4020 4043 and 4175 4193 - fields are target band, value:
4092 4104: -0.4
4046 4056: -0.1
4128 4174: 0.1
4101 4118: -0.5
